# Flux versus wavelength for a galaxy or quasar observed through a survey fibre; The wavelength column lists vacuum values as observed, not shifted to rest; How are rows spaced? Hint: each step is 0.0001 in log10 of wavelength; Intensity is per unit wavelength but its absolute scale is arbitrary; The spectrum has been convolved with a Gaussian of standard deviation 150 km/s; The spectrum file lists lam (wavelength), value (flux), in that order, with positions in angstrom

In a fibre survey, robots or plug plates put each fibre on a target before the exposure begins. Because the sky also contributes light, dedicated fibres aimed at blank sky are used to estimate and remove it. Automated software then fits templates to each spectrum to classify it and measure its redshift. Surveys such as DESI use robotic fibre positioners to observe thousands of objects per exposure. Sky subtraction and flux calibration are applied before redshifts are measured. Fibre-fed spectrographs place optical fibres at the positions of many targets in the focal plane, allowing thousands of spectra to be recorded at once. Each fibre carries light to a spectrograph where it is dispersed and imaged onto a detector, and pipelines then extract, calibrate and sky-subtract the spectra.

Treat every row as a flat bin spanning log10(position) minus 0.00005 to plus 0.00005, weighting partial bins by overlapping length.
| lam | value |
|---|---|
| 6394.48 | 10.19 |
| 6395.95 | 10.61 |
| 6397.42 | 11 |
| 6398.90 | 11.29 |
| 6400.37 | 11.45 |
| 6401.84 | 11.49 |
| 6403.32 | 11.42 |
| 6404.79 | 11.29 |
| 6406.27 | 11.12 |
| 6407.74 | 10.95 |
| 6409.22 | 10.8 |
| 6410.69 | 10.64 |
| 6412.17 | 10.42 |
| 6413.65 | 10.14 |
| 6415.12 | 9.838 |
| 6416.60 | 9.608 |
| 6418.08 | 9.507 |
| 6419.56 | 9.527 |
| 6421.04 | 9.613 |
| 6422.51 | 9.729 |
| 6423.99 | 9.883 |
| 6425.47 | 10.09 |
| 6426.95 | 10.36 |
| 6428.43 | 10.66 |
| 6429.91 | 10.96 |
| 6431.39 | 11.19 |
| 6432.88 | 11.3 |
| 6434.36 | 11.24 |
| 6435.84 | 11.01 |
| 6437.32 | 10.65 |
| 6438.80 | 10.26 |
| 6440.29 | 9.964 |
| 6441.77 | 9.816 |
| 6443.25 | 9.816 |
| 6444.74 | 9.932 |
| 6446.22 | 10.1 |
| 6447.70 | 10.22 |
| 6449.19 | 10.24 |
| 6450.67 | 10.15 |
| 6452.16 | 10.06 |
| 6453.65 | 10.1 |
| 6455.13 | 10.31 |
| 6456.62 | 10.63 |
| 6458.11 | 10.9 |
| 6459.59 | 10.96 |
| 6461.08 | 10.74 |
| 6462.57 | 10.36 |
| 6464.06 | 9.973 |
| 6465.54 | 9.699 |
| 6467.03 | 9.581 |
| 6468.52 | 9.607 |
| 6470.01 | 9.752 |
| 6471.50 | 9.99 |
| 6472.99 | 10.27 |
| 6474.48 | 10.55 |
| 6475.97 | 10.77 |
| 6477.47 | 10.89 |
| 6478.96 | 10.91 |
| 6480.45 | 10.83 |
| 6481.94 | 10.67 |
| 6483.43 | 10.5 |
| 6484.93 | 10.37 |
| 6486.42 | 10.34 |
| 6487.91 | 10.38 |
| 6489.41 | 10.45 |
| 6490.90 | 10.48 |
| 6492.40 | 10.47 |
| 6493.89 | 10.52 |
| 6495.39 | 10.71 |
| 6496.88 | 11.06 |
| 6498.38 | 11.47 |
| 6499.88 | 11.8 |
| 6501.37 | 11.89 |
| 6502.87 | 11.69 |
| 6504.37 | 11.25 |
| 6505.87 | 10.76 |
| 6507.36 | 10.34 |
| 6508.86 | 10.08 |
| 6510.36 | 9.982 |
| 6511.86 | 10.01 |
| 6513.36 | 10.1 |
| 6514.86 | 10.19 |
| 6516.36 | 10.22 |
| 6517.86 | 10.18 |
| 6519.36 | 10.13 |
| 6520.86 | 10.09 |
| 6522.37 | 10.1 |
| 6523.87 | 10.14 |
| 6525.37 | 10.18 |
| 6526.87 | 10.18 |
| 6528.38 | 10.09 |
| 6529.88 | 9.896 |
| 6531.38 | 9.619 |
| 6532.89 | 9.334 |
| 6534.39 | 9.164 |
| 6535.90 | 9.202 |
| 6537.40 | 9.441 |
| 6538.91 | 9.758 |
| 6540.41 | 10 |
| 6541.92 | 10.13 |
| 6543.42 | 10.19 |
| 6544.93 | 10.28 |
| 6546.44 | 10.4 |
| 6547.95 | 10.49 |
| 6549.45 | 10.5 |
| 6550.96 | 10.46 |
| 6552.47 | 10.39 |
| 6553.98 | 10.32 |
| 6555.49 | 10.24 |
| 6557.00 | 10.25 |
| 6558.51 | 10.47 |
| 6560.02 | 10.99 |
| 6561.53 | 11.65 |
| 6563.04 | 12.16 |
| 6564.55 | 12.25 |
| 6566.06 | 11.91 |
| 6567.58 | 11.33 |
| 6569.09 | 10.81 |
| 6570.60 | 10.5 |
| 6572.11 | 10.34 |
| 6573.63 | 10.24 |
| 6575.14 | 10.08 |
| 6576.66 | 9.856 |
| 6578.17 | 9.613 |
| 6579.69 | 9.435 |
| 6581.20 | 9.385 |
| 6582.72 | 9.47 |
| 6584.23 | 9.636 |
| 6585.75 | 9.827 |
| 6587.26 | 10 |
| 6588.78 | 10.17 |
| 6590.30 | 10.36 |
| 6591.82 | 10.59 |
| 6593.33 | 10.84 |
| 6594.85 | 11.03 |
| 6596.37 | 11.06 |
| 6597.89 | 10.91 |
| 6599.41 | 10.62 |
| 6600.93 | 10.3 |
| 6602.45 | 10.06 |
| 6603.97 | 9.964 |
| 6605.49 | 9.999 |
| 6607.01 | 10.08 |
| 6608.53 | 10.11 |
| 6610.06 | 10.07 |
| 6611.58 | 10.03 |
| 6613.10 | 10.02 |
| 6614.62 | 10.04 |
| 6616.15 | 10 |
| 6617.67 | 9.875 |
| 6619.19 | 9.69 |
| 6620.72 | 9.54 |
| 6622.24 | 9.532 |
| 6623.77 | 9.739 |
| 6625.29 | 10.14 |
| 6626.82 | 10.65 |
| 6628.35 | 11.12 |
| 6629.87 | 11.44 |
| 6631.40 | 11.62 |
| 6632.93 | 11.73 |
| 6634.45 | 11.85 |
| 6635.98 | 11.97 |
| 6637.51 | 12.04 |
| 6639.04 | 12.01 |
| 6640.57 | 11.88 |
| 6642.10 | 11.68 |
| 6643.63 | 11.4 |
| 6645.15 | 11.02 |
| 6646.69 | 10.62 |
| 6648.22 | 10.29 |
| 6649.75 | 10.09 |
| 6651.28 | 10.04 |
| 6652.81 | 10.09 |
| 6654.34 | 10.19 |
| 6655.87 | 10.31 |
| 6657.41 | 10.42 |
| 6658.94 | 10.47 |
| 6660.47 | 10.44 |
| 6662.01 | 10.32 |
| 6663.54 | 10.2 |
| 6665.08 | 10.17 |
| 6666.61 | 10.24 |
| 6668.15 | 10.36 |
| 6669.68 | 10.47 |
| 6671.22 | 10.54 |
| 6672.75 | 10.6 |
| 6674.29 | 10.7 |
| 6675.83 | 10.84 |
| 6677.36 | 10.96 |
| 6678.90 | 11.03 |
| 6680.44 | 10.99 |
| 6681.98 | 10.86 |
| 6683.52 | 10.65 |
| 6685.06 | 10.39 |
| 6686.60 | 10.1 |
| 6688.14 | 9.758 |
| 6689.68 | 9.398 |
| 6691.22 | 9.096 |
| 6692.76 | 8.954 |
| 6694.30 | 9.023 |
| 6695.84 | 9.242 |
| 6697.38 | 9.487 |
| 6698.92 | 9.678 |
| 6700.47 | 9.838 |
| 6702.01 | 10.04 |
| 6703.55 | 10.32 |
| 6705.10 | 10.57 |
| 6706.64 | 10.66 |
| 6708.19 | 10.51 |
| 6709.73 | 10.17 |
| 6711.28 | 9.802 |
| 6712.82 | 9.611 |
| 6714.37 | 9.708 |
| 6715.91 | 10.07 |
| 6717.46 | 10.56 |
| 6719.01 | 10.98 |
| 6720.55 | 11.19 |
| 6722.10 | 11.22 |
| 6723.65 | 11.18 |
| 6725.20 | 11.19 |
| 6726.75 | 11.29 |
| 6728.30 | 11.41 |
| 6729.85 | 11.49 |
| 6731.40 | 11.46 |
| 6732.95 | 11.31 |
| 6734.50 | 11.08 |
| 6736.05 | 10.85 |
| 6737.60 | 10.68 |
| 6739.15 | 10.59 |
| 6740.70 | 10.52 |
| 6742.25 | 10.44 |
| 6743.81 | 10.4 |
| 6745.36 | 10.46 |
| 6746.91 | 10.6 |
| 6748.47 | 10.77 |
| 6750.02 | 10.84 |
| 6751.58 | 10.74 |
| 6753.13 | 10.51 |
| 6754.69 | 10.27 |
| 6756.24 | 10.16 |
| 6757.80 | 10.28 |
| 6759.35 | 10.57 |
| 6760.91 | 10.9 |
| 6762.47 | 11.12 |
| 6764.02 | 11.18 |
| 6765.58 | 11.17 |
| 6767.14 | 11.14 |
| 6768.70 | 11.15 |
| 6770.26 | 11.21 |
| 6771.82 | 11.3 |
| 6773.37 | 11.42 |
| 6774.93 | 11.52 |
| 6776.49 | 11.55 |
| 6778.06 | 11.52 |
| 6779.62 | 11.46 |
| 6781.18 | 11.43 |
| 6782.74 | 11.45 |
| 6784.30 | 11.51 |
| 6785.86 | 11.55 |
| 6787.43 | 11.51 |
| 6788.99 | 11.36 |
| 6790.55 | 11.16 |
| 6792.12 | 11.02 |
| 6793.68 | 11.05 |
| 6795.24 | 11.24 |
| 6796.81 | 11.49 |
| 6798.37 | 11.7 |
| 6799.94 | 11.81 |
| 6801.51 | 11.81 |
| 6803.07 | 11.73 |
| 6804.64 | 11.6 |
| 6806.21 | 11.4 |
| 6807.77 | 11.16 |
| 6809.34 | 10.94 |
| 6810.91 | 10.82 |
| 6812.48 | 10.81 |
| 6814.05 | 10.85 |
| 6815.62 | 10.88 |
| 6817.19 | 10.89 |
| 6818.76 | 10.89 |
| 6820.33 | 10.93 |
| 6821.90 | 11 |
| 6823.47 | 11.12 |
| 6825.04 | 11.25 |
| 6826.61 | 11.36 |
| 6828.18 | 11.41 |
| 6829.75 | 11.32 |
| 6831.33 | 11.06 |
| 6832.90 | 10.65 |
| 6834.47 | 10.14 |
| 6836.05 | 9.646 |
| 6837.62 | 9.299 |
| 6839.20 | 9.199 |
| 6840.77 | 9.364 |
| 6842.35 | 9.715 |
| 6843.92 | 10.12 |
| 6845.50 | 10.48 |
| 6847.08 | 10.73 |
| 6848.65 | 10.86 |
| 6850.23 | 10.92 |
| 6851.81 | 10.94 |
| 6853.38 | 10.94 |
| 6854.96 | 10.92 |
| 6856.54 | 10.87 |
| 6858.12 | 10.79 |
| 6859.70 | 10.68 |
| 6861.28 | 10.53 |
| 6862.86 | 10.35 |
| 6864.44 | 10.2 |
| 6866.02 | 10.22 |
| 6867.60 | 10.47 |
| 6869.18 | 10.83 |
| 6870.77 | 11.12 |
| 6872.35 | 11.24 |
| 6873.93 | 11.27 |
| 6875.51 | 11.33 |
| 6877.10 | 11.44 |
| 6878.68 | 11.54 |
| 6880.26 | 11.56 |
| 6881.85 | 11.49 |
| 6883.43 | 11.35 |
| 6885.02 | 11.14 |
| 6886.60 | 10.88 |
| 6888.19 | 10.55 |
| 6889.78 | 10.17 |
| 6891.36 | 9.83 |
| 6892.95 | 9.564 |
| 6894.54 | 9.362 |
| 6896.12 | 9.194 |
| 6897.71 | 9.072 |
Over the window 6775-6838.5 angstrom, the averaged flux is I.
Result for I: 11.1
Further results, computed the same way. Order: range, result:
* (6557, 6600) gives 10.5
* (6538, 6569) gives 10.7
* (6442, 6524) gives 10.4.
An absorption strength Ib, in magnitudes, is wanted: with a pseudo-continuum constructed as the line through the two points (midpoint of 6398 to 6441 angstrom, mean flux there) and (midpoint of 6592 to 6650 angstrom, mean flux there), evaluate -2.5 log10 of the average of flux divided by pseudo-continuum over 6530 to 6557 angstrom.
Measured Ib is 0.07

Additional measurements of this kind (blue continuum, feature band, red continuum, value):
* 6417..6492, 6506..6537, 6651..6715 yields 0.03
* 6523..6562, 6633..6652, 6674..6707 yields -0.12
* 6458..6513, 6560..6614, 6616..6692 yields 0.02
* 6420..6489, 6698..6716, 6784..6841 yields 0.08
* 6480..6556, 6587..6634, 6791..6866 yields 0.01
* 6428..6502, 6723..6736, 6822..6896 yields -0.07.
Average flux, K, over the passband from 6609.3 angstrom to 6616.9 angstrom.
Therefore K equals 10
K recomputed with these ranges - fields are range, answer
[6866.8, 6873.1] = 10.9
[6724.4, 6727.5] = 11.2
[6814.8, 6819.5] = 10.9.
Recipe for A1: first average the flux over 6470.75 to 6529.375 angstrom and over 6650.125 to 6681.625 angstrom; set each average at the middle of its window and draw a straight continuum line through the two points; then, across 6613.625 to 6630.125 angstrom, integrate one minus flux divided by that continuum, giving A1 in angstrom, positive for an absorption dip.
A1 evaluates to 0.6 angstrom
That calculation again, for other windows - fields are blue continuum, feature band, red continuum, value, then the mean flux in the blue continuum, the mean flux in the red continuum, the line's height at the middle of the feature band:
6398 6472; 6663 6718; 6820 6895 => 2.1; 10.4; 10.7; 10.6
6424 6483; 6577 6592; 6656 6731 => 0.8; 10.4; 10.4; 10.4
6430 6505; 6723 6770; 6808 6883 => -0.7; 10.5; 10.8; 10.7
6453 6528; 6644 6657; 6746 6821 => 0.6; 10.5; 11.1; 10.8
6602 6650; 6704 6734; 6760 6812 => 0.8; 10.6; 11.3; 11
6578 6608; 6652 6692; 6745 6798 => 0.8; 10.2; 11.1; 10.6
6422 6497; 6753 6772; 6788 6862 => -0.1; 10.4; 10.9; 10.8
